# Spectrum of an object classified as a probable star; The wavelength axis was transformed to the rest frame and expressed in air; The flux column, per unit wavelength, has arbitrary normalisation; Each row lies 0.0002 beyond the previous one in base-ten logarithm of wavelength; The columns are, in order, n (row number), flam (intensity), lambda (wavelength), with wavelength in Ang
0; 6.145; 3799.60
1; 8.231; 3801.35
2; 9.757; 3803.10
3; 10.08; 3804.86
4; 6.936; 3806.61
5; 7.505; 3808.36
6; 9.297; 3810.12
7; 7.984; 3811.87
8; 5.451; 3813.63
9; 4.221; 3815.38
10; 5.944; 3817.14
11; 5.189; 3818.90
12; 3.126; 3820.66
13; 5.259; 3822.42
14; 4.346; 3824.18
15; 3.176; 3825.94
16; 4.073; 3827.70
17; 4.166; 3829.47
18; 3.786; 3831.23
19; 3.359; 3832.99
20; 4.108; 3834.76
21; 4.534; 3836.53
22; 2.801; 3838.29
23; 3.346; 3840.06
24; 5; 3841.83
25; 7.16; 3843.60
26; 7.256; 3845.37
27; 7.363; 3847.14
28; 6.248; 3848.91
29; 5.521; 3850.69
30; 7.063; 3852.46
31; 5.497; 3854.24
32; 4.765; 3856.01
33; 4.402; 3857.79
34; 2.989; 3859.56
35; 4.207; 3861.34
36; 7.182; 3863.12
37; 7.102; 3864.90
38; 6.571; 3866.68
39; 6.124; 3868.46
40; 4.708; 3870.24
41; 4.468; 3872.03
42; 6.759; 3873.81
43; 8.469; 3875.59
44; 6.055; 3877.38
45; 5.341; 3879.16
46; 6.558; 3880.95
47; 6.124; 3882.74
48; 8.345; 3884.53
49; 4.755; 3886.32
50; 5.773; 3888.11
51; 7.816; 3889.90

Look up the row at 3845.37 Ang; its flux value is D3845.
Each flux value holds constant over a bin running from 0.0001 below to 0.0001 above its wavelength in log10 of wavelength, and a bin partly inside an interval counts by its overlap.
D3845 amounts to 7.256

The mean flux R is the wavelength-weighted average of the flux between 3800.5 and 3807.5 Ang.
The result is 8.75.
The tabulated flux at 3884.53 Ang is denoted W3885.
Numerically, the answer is 8.345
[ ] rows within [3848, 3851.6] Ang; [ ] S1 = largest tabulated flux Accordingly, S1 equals 6.248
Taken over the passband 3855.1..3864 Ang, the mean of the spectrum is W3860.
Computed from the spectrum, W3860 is 4.71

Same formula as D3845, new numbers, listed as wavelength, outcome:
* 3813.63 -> 5.451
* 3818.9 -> 5.189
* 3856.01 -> 4.765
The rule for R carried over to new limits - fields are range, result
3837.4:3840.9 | 3.08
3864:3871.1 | 6.14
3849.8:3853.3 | 6.28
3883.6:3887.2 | 6.55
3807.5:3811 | 8.4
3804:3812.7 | 8.36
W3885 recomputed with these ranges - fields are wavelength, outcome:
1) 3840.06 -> 3.346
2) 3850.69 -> 5.521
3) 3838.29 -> 2.801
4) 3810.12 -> 9.297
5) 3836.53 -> 4.534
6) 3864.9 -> 7.102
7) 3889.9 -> 7.816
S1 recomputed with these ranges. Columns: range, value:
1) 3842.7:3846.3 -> 7.256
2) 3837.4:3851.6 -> 7.363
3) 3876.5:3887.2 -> 8.345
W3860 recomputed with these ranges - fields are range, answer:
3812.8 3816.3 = 4.85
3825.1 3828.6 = 3.63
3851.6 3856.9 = 5.77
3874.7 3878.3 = 7.25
